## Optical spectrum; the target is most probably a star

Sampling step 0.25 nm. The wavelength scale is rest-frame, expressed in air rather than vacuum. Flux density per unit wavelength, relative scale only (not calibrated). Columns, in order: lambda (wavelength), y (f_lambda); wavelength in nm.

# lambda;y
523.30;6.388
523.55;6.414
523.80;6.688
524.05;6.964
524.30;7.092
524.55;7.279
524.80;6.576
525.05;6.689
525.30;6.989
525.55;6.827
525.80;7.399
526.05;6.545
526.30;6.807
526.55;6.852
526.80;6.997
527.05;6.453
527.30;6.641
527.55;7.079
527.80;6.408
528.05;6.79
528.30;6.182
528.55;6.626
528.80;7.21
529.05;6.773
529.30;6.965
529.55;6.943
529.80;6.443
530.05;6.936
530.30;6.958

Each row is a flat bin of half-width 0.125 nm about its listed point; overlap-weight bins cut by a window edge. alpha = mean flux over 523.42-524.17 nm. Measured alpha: 6.68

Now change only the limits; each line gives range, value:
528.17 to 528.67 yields 6.41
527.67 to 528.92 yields 6.64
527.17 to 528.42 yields 6.62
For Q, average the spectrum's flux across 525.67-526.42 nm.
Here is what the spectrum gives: 6.92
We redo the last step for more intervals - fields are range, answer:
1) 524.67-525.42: 6.75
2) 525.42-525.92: 7.11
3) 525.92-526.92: 6.8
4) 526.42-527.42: 6.74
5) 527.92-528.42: 6.49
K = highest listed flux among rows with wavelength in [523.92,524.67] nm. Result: 7.279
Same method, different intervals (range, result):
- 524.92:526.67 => 7.399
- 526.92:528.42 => 7.079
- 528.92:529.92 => 6.965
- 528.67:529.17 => 7.21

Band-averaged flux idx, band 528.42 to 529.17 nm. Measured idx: 6.87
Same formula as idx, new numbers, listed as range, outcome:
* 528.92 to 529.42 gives 6.87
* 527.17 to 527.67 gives 6.85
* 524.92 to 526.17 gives 6.89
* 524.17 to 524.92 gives 6.98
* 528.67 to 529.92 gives 6.87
